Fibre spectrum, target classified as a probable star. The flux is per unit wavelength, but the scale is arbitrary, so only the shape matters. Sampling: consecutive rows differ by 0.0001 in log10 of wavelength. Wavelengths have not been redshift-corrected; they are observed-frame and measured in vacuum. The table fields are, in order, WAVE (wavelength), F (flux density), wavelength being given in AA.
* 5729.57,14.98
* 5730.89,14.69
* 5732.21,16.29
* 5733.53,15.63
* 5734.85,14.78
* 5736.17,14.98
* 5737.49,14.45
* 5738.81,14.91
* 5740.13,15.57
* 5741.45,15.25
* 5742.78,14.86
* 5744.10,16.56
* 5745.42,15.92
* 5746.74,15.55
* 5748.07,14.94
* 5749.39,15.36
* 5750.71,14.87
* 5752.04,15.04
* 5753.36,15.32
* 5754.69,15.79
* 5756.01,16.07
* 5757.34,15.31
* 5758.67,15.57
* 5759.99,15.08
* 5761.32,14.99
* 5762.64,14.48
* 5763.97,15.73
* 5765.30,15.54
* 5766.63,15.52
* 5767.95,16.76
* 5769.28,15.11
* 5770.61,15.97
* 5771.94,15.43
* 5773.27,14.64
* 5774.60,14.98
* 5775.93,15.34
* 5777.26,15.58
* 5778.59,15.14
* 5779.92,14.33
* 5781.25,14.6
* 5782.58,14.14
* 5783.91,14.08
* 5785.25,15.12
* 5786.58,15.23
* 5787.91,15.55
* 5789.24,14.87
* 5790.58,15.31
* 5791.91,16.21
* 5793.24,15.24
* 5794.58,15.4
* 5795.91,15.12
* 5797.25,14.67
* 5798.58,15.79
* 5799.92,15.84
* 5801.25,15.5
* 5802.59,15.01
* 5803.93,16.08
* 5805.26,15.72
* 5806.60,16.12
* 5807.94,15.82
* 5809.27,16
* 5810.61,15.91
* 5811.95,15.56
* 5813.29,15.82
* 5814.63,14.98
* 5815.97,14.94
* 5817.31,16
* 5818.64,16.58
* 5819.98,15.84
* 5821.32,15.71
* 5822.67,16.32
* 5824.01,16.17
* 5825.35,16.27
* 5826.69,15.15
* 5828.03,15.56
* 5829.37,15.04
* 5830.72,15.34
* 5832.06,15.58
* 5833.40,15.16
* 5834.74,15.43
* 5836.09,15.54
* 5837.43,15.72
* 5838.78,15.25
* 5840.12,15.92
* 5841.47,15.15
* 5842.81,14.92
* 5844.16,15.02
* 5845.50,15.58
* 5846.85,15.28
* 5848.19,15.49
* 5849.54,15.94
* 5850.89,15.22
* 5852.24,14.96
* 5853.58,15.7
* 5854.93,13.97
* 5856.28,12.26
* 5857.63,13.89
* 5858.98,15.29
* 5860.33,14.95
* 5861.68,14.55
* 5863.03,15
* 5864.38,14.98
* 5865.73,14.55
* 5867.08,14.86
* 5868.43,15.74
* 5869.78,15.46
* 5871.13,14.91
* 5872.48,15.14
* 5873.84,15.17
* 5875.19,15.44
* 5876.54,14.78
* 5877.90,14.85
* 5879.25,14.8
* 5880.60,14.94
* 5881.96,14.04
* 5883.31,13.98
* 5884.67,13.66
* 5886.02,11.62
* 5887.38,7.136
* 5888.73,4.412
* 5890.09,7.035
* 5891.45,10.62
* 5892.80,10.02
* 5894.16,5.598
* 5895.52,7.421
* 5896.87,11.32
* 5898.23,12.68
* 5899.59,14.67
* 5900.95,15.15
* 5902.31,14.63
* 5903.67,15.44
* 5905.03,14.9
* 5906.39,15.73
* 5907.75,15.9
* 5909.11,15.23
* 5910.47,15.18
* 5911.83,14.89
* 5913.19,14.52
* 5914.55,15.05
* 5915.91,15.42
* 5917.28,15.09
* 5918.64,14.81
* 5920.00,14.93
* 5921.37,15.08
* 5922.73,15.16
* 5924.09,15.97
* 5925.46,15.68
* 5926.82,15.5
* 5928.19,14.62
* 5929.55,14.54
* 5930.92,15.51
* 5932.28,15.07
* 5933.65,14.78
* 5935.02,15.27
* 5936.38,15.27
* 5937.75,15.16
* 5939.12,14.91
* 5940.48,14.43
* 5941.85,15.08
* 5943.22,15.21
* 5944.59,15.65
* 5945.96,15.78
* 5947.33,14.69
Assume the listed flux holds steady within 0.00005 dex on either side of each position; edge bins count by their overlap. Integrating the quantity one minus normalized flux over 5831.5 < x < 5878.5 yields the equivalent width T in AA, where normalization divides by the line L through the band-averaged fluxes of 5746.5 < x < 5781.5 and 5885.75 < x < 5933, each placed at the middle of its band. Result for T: -3.3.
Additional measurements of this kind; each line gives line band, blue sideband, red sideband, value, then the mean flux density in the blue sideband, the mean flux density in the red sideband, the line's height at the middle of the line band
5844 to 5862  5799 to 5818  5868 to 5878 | 0.6 AA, 15.7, 15.2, 15.3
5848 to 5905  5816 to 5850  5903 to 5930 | 7.4 AA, 15.6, 15.2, 15.4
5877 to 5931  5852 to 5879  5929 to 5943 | 5.4 AA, 14.8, 15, 14.9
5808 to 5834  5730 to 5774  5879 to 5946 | -1.8 AA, 15.4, 13.8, 14.7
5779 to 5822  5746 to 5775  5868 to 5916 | -2.0 AA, 15.4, 13.2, 14.7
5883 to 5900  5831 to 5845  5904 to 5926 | 6.0 AA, 15.4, 15.2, 15.3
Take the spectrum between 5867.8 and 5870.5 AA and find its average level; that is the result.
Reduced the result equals 15.6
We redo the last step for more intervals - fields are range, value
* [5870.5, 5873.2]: 15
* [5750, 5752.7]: 15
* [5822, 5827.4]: 16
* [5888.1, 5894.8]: 7.57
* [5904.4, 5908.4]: 15.5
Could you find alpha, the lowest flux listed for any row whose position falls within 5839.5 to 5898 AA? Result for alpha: 4.412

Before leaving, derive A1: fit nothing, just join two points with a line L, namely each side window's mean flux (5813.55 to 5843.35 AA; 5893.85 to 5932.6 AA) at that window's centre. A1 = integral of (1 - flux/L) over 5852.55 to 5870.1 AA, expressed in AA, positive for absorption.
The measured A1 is 0.5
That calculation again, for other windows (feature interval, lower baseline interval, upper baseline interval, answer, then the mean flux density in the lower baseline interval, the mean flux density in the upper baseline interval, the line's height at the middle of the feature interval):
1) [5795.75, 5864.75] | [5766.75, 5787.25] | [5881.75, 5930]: -4.97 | 15.1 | 13.3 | 14.3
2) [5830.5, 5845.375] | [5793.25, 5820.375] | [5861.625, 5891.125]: -0.74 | 15.6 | 13.4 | 14.6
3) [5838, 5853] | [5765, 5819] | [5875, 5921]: -1.16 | 15.4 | 13.1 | 14.2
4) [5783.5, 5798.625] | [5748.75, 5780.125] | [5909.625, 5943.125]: 0.09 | 15.3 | 15.1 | 15.3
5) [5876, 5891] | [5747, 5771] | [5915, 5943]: 3.27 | 15.4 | 15.1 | 15.2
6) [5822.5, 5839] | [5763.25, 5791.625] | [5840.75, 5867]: -0.65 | 15.2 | 14.9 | 15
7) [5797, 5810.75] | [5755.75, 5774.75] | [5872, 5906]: -1.18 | 15.4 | 12.4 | 14.5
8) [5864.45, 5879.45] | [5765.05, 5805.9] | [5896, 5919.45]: -0.21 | 15.3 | 14.7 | 14.9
